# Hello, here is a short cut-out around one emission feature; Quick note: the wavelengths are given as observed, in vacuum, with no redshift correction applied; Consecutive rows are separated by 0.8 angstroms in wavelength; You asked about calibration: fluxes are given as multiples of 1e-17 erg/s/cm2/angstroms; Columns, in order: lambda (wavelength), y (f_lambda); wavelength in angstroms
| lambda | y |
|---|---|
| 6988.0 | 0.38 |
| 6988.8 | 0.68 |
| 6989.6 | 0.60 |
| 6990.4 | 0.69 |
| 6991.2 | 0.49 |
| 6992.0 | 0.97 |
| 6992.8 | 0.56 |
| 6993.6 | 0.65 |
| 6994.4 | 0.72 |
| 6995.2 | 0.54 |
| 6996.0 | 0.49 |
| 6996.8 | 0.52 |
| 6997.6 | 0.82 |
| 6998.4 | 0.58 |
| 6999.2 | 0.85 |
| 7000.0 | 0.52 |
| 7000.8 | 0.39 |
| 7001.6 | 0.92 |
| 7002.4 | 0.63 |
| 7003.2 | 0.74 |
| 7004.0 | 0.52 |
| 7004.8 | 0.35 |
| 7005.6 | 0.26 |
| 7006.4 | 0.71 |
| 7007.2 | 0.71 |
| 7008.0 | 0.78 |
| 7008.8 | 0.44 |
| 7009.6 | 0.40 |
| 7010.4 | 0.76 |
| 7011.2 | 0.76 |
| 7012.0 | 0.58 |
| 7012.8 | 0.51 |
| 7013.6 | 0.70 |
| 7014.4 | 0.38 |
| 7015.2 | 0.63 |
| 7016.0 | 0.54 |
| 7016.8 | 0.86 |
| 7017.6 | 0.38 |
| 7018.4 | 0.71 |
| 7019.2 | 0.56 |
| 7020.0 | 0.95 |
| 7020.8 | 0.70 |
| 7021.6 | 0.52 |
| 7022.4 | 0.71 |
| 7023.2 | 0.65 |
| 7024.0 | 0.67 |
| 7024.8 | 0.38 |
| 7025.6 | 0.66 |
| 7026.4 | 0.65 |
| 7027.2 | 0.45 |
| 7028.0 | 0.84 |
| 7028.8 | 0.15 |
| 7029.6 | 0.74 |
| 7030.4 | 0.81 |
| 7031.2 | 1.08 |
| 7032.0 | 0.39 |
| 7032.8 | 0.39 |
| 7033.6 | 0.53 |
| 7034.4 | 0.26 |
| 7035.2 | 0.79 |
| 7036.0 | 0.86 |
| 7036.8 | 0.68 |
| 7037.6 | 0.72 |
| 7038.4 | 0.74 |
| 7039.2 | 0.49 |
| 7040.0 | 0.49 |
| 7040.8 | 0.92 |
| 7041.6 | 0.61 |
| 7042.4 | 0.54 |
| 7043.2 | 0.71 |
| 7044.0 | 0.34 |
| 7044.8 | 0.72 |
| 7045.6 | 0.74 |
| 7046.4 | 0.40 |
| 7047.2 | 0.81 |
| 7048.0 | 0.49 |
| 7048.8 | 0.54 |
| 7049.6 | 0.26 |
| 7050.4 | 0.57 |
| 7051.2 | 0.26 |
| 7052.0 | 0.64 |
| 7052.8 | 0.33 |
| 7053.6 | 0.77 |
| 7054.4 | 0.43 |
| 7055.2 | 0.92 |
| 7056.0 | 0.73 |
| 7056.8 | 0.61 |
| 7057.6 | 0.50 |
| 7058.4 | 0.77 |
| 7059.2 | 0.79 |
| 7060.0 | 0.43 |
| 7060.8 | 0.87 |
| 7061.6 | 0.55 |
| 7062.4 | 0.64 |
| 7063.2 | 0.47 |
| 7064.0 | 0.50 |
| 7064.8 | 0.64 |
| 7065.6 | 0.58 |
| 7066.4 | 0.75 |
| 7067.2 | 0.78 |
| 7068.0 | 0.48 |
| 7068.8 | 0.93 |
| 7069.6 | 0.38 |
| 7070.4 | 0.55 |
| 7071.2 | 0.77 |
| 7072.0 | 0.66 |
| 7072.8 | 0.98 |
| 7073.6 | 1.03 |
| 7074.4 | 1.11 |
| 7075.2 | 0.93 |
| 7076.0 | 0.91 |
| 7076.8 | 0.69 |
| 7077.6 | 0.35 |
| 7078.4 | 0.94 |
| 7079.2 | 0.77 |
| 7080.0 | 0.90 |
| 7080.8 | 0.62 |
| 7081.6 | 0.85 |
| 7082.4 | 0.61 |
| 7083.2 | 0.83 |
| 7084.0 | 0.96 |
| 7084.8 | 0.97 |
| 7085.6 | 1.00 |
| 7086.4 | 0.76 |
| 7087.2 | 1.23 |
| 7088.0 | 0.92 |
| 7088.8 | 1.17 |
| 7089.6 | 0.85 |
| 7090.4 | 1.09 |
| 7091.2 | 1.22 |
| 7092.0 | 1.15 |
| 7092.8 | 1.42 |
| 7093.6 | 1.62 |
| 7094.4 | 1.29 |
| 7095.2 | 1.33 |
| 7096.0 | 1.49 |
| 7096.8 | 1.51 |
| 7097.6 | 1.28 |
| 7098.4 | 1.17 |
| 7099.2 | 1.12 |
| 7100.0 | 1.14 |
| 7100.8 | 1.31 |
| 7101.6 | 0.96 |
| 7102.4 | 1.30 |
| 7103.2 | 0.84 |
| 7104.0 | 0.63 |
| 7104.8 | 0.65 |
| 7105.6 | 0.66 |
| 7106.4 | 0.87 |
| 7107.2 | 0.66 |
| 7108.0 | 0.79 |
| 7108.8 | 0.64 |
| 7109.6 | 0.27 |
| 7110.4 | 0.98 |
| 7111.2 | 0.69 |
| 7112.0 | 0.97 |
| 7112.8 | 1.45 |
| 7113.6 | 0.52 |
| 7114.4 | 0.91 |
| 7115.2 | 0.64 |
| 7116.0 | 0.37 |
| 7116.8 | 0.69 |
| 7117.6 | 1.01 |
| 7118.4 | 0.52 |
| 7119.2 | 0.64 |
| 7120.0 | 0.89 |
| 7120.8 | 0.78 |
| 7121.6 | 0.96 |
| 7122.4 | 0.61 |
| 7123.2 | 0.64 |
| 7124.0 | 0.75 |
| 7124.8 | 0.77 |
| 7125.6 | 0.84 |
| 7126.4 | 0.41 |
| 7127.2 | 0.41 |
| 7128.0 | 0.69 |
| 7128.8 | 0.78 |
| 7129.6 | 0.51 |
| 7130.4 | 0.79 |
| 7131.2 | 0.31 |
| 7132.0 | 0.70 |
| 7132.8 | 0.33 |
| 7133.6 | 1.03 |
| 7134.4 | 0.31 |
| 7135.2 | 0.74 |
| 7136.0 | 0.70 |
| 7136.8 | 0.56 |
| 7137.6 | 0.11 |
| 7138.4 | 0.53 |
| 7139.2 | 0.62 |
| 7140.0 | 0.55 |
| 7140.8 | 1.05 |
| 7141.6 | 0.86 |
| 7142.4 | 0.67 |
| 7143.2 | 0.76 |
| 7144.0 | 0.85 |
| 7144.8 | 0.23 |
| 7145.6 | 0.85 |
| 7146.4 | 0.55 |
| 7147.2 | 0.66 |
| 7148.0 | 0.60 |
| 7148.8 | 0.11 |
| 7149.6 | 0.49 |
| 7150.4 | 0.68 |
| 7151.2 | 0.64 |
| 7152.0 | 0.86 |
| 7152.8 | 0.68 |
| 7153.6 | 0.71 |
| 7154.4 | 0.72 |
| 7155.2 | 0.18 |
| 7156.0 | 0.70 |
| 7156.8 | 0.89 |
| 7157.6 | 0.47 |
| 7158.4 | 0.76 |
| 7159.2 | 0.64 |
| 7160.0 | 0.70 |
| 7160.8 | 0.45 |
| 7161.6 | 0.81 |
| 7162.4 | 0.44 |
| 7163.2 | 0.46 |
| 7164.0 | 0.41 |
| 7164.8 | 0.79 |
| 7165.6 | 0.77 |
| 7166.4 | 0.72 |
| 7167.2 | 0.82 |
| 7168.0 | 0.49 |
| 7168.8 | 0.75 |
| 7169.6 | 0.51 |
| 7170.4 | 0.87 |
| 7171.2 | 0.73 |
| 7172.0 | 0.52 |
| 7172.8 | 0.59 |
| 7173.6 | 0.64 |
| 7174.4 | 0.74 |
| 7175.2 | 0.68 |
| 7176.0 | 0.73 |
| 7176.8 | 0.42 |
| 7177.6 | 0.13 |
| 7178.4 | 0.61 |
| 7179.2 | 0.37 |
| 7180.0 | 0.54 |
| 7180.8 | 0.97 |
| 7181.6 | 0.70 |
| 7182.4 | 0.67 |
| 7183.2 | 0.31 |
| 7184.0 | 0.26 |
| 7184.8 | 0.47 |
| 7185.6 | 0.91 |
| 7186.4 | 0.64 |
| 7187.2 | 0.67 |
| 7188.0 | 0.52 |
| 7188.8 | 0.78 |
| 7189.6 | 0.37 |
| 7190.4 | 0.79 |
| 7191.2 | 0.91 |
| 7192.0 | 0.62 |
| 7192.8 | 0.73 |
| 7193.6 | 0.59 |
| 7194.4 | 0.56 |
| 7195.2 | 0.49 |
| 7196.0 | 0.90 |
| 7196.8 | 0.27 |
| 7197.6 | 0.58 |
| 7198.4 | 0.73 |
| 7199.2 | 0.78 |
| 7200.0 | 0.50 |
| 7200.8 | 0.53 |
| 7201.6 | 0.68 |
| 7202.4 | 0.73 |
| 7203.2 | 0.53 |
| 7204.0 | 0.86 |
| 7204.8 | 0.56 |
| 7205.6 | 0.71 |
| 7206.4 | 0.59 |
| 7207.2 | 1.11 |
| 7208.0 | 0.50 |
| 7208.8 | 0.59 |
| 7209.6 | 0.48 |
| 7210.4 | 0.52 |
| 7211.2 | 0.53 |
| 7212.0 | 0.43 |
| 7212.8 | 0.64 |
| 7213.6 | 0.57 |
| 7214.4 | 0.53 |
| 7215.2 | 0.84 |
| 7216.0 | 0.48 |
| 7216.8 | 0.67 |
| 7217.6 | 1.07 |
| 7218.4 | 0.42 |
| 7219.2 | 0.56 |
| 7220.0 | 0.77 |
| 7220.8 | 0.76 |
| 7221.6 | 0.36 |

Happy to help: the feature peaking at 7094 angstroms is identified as [O II] 3727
